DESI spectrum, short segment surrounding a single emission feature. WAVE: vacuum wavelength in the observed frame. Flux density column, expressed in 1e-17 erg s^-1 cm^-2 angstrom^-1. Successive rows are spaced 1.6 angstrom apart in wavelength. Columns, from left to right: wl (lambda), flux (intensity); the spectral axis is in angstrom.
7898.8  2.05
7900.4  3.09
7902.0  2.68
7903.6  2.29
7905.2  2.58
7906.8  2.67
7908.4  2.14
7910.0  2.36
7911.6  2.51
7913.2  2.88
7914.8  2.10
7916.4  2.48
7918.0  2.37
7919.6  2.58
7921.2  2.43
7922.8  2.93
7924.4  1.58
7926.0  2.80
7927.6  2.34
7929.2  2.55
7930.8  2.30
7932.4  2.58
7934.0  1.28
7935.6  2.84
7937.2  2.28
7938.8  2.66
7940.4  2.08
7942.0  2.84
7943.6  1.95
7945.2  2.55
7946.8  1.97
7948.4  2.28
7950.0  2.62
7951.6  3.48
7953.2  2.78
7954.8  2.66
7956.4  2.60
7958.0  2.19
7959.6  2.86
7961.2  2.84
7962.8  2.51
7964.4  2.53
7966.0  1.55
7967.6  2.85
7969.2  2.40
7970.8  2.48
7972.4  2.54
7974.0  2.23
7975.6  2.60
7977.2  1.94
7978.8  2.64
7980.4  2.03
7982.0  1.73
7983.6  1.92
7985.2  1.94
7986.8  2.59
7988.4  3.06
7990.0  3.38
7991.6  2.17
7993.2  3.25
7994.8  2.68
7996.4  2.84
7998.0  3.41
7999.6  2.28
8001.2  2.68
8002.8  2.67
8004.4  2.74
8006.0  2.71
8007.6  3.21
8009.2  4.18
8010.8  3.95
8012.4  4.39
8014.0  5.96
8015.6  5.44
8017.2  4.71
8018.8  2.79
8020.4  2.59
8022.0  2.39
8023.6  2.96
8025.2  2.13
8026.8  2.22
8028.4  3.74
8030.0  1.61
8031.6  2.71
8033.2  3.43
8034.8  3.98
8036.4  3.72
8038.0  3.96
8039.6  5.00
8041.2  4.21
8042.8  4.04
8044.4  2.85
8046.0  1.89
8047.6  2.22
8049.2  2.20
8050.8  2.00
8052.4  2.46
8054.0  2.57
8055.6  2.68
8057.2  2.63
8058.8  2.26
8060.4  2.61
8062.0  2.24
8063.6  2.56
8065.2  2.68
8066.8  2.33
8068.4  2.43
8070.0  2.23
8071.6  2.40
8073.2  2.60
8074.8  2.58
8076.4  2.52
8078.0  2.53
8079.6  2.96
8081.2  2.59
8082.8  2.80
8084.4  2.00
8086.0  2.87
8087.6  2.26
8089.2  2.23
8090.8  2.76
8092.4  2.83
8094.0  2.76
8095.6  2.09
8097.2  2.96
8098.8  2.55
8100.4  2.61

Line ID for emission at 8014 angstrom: H-alpha 6563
